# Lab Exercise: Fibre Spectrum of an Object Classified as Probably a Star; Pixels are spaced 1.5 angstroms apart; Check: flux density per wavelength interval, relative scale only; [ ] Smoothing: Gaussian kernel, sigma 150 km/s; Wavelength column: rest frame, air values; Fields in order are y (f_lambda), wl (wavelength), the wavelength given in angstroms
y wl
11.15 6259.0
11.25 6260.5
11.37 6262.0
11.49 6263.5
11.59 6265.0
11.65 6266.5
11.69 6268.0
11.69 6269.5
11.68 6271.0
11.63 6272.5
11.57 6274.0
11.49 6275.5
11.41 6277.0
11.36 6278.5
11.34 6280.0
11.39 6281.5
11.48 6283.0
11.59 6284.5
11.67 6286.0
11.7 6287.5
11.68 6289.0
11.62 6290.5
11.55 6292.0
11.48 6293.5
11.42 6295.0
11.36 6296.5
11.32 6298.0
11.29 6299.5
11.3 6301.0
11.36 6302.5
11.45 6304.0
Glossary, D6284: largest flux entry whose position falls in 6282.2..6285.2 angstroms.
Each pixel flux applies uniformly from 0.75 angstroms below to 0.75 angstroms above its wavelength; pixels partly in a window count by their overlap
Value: 11.59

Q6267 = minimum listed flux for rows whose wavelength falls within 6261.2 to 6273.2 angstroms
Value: 11.37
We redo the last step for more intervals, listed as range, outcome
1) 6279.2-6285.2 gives 11.34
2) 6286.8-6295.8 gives 11.42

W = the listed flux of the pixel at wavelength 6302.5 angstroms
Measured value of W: 11.36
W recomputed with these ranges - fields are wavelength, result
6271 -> 11.68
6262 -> 11.37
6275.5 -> 11.49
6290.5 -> 11.62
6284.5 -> 11.59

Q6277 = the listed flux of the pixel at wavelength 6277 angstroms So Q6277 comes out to 11.41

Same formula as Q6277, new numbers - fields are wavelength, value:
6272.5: 11.63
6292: 11.55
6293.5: 11.48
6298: 11.32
